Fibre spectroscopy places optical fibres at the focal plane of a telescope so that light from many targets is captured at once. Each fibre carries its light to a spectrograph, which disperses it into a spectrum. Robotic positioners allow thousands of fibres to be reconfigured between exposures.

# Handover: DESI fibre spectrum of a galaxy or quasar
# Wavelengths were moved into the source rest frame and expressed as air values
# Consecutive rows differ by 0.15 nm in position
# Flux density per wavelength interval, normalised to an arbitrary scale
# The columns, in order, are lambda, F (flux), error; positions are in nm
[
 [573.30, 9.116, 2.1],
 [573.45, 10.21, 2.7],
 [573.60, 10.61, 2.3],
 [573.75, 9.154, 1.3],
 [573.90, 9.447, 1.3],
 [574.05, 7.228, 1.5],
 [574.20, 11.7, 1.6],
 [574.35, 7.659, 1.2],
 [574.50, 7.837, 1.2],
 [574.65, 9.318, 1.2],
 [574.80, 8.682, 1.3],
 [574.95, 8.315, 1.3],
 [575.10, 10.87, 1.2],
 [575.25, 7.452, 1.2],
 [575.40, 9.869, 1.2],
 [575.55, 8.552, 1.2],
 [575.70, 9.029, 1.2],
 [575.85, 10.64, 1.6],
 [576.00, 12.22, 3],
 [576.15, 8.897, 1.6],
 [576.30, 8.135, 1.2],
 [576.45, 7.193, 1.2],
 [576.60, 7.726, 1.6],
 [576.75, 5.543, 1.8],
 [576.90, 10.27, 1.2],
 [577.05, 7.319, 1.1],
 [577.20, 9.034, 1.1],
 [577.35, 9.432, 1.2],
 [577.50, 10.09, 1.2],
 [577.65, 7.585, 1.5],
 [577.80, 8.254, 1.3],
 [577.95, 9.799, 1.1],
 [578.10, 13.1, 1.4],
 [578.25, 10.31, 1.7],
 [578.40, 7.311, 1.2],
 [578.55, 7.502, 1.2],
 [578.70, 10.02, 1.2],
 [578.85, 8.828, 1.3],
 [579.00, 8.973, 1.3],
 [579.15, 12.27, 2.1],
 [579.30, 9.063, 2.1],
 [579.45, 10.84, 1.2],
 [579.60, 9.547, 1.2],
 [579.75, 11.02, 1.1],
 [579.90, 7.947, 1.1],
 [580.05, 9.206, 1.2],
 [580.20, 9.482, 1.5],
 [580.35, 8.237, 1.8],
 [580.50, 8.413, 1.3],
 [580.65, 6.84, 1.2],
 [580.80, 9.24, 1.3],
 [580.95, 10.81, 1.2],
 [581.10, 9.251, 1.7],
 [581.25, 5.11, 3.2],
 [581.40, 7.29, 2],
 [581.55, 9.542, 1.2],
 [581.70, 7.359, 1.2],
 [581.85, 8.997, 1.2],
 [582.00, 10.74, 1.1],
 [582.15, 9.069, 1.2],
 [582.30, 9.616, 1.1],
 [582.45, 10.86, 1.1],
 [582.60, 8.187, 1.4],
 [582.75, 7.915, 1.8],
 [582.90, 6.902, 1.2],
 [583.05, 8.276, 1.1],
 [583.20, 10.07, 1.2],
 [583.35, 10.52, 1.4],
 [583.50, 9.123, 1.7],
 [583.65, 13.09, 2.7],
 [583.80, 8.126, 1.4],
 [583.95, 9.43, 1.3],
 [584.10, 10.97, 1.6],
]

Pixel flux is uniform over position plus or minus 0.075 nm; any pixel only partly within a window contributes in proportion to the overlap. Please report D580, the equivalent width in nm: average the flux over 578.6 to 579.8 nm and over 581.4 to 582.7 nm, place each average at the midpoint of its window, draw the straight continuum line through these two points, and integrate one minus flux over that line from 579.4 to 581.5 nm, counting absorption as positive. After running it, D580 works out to 0.186 nm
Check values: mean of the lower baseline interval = 10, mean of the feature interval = 8.79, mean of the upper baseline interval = 9.15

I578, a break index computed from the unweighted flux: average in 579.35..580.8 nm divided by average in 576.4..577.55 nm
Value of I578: 1.1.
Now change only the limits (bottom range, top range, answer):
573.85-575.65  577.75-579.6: 1.09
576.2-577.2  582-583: 1.14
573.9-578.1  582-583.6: 1.03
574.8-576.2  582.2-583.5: 0.95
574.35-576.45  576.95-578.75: 1.01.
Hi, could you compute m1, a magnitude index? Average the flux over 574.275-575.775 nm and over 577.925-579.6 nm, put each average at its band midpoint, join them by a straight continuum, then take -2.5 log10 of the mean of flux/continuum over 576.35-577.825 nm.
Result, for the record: 0.136 mag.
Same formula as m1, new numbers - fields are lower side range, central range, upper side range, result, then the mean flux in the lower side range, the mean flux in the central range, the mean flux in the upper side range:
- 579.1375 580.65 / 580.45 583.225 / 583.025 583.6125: 0.12 mag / 9.36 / 8.63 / 9.83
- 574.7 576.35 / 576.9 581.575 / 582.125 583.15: -0.01 mag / 9.35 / 9.1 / 8.7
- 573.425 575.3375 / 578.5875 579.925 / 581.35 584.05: -0.08 mag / 9.09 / 9.84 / 9.21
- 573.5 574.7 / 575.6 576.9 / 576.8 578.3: 0.07 mag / 9.14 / 8.76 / 9.44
